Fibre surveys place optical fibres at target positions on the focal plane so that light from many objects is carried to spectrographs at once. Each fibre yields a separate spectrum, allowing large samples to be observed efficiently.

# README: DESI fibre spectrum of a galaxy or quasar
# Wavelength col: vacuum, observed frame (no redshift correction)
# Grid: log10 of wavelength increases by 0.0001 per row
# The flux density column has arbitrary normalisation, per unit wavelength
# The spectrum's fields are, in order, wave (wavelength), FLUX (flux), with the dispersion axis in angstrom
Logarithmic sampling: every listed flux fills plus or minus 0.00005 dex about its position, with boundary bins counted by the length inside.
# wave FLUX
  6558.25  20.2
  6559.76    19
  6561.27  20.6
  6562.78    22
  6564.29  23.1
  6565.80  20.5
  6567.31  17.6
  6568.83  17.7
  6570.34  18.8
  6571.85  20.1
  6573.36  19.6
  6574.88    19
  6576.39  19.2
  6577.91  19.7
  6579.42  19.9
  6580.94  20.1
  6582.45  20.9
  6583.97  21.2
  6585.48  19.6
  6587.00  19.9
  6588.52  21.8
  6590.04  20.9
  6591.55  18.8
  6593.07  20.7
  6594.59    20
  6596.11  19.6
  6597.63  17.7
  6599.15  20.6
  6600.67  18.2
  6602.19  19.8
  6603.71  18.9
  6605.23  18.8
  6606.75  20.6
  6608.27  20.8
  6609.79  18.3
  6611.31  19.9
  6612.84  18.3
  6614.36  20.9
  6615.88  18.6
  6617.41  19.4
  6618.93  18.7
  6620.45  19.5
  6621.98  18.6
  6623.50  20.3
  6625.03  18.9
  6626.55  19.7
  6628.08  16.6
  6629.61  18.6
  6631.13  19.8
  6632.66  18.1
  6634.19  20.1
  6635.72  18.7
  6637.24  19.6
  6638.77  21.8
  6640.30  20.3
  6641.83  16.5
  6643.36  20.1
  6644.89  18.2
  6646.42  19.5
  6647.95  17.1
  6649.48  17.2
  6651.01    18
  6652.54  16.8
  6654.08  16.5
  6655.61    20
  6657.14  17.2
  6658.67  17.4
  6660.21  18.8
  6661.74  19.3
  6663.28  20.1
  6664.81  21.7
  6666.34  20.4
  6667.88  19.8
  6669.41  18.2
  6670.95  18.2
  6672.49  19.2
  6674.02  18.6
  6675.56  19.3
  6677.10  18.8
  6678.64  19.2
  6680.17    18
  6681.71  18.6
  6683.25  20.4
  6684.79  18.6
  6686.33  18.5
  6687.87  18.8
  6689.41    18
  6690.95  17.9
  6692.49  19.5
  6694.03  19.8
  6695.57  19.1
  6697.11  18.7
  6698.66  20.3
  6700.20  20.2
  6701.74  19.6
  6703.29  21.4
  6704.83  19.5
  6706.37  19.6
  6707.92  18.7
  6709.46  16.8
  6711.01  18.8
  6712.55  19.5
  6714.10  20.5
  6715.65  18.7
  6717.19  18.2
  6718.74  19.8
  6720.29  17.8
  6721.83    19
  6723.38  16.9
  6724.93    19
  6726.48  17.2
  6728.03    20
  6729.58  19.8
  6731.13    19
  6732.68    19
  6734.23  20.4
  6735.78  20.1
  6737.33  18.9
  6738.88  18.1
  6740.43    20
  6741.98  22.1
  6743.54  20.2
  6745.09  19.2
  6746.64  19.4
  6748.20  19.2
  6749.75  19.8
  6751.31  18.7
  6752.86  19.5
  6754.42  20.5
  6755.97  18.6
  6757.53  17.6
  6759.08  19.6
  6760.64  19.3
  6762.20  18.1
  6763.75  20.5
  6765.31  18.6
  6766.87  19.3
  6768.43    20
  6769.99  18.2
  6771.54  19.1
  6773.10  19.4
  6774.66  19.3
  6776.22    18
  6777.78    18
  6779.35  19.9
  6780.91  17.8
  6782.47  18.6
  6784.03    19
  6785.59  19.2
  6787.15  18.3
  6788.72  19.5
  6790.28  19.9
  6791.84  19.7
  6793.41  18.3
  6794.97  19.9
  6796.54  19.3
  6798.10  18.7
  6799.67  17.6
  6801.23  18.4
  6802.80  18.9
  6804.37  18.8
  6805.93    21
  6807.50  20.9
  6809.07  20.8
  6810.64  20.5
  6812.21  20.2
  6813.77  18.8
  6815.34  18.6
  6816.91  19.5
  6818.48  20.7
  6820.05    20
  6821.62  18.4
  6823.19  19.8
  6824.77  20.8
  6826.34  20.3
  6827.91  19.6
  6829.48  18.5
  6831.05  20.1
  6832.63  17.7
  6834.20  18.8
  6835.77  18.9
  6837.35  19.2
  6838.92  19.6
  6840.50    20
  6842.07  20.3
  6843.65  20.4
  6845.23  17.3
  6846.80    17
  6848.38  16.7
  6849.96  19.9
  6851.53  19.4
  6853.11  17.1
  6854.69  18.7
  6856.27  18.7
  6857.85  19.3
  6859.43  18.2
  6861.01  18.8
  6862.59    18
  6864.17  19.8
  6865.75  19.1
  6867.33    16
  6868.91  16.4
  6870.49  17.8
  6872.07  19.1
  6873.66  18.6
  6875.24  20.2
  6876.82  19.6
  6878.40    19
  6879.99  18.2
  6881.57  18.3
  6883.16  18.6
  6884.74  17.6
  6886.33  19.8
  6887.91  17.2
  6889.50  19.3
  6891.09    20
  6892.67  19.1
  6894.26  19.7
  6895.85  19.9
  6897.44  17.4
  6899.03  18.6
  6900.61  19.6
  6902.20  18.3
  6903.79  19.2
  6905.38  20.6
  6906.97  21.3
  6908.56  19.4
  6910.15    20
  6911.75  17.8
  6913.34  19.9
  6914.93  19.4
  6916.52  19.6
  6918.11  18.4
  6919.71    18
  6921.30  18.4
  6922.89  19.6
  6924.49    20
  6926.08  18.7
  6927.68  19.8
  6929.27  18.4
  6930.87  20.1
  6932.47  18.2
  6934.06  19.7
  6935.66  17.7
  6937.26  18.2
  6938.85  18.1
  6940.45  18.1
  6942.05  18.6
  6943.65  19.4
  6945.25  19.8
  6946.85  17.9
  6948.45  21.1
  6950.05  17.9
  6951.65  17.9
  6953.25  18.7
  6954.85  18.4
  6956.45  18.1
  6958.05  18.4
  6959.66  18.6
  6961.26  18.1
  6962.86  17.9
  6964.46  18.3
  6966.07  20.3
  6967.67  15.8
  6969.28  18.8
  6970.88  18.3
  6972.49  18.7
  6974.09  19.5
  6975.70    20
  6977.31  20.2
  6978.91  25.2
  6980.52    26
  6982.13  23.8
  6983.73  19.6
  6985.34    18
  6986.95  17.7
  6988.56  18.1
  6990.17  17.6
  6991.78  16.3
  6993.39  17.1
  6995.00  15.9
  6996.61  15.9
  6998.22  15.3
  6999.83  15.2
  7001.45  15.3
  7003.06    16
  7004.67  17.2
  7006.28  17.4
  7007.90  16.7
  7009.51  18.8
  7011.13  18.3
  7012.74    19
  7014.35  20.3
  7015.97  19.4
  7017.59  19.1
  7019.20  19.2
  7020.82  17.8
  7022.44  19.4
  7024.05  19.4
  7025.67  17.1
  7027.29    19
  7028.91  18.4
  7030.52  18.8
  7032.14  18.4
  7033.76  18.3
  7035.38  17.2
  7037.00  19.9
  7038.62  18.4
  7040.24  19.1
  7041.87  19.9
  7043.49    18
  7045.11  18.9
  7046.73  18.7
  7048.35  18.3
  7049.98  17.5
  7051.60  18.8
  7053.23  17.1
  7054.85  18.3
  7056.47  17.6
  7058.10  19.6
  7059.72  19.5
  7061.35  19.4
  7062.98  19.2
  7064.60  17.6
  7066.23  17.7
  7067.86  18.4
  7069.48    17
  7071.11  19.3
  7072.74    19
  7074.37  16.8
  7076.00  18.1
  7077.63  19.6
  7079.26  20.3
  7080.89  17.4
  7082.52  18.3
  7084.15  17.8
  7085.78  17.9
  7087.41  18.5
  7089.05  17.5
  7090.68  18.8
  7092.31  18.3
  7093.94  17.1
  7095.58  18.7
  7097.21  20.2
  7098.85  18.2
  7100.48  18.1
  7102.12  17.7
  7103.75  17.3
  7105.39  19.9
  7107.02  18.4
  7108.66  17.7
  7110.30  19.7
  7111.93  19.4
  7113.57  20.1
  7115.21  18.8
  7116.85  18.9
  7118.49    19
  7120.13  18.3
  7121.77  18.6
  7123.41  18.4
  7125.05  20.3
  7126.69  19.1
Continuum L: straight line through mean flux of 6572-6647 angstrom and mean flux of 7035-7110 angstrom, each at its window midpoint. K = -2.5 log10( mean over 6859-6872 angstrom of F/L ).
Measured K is 0.05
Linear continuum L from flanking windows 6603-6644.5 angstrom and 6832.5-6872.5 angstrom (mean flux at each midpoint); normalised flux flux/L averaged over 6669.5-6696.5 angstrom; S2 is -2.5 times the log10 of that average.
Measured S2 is 0.01 mag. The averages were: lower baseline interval 19.3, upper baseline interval 18.6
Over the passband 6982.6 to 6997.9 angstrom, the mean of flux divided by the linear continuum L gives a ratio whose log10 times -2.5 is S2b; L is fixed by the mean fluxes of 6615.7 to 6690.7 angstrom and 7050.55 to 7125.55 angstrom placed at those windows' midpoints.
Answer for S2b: 0.07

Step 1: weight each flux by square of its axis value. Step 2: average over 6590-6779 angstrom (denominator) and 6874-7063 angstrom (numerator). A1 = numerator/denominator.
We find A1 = 1.06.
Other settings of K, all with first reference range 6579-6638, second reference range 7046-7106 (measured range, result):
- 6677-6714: 0.01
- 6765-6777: 0.01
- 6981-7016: 0.05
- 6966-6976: 0.00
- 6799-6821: -0.03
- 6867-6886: 0.03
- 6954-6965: 0.02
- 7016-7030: -0.01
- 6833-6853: 0.00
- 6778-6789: 0.02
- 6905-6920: -0.04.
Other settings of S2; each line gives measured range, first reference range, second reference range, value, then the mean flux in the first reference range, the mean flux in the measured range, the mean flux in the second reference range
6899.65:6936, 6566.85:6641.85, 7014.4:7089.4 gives -0.02 mag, 19.5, 19.2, 18.5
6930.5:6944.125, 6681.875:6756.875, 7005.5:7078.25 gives 0.01 mag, 19.2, 18.6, 18.5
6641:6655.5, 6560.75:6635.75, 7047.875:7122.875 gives 0.09 mag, 19.6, 17.9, 18.5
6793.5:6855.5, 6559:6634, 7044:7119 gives -0.01 mag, 19.6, 19.2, 18.5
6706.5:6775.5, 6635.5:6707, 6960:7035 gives -0.01 mag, 19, 19.1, 18.5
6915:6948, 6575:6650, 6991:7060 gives -0.03 mag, 19.4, 18.9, 18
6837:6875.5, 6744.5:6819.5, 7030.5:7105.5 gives 0.02 mag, 19.2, 18.6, 18.4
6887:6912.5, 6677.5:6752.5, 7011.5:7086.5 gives -0.02 mag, 19.2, 19.2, 18.6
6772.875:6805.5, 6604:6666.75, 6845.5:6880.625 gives -0.02 mag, 19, 18.9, 18.4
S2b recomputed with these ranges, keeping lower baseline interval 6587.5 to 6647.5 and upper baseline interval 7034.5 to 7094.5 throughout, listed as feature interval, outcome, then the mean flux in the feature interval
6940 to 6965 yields 0.00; 18.6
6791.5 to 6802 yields 0.01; 18.8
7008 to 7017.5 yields -0.03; 19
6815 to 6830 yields -0.04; 19.7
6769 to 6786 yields 0.01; 18.8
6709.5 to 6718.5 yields 0.01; 19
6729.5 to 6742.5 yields -0.03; 19.7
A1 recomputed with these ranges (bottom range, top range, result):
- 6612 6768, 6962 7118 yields 1.07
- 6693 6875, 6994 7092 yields 1.03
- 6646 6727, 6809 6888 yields 1.05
